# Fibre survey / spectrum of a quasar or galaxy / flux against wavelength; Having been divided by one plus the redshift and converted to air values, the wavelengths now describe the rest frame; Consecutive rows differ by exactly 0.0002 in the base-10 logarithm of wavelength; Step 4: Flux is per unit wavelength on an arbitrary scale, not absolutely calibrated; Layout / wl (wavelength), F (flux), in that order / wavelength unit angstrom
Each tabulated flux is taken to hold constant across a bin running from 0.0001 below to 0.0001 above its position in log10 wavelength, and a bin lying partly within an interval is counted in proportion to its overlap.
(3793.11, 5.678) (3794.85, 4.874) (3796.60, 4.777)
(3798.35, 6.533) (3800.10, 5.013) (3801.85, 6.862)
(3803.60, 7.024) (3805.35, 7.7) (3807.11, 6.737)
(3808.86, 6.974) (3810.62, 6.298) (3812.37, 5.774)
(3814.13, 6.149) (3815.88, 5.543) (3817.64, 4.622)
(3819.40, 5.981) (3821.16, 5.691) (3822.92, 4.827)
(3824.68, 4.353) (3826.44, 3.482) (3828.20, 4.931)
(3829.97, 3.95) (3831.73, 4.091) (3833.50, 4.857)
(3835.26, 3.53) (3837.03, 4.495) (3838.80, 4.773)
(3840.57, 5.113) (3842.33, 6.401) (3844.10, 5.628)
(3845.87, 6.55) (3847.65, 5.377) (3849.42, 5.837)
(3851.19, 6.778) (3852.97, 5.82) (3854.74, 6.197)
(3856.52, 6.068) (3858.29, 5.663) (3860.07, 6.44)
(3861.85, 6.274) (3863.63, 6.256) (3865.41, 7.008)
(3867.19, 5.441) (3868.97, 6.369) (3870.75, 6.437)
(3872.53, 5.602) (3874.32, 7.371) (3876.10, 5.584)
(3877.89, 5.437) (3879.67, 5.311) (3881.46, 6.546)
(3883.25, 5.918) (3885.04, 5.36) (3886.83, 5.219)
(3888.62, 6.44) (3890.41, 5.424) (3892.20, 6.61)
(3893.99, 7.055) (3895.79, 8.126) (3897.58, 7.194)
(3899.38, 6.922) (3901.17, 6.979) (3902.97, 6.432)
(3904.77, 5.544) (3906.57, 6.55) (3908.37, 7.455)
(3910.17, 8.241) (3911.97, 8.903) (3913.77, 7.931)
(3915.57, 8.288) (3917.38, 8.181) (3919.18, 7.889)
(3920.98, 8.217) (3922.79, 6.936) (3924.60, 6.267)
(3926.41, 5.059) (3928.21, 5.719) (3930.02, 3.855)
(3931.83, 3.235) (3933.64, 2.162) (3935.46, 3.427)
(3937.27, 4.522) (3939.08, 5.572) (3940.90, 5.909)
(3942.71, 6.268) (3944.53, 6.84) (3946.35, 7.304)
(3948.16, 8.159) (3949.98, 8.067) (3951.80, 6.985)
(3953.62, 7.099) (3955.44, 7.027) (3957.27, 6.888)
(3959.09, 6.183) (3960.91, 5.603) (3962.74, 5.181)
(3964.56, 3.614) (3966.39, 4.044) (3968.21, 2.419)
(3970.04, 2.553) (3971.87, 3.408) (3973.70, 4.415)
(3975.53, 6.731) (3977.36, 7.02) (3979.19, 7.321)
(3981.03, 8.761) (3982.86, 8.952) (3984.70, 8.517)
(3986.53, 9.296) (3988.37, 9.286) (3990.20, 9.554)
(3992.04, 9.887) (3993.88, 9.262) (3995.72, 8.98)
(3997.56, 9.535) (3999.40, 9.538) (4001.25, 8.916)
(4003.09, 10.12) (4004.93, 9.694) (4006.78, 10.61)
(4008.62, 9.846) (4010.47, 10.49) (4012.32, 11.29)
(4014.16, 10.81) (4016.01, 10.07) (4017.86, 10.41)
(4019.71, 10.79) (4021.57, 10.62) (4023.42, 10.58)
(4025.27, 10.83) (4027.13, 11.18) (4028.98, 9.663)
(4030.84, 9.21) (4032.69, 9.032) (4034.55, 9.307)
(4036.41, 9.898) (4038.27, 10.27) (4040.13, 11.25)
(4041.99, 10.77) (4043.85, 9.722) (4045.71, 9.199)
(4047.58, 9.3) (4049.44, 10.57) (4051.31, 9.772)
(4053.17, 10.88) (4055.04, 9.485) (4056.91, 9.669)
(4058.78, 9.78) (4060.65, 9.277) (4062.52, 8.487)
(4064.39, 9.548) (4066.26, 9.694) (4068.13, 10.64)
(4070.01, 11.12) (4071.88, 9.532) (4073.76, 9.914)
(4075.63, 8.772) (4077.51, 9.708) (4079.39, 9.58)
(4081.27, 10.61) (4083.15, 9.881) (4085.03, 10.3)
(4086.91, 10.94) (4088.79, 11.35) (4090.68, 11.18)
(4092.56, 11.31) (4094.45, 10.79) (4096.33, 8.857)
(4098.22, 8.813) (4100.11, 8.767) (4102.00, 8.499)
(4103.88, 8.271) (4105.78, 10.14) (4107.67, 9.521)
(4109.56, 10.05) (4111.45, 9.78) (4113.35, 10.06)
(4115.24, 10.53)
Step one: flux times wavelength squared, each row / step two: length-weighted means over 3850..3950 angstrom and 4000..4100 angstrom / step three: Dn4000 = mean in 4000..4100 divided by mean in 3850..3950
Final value 1.72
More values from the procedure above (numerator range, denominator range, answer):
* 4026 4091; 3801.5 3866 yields 1.98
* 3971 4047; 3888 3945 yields 1.55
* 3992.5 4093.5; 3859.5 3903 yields 1.73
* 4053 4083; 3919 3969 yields 1.82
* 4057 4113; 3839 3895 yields 1.82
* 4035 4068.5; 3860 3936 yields 1.69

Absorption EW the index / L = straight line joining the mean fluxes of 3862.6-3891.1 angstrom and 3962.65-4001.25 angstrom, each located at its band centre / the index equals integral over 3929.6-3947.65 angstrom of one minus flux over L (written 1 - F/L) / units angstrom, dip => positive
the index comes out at 4.5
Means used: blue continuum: 5.99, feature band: 5.01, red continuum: 7.15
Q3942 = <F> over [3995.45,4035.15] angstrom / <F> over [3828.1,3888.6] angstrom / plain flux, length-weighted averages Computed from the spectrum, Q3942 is 1.77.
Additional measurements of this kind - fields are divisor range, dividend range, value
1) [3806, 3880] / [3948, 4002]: 1.26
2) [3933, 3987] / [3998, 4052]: 1.69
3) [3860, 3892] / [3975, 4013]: 1.53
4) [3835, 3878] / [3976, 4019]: 1.60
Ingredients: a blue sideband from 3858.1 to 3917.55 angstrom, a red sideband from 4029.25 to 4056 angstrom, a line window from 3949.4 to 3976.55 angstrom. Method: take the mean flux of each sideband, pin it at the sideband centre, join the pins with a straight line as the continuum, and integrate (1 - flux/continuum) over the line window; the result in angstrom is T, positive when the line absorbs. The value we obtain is 9.45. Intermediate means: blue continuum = 6.6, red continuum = 9.9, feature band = 5.32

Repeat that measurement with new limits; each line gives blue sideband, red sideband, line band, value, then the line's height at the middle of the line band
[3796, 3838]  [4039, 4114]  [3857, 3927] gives 0.84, 6.72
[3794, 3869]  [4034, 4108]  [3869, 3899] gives 1.53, 6.57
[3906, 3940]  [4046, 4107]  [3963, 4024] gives -2.94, 7.89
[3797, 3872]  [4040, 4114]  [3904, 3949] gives 5.72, 7.29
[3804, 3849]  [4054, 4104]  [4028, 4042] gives -1.26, 9.06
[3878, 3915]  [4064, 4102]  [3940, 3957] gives 1.26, 7.63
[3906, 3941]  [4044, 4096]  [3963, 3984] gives 5.98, 7.52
